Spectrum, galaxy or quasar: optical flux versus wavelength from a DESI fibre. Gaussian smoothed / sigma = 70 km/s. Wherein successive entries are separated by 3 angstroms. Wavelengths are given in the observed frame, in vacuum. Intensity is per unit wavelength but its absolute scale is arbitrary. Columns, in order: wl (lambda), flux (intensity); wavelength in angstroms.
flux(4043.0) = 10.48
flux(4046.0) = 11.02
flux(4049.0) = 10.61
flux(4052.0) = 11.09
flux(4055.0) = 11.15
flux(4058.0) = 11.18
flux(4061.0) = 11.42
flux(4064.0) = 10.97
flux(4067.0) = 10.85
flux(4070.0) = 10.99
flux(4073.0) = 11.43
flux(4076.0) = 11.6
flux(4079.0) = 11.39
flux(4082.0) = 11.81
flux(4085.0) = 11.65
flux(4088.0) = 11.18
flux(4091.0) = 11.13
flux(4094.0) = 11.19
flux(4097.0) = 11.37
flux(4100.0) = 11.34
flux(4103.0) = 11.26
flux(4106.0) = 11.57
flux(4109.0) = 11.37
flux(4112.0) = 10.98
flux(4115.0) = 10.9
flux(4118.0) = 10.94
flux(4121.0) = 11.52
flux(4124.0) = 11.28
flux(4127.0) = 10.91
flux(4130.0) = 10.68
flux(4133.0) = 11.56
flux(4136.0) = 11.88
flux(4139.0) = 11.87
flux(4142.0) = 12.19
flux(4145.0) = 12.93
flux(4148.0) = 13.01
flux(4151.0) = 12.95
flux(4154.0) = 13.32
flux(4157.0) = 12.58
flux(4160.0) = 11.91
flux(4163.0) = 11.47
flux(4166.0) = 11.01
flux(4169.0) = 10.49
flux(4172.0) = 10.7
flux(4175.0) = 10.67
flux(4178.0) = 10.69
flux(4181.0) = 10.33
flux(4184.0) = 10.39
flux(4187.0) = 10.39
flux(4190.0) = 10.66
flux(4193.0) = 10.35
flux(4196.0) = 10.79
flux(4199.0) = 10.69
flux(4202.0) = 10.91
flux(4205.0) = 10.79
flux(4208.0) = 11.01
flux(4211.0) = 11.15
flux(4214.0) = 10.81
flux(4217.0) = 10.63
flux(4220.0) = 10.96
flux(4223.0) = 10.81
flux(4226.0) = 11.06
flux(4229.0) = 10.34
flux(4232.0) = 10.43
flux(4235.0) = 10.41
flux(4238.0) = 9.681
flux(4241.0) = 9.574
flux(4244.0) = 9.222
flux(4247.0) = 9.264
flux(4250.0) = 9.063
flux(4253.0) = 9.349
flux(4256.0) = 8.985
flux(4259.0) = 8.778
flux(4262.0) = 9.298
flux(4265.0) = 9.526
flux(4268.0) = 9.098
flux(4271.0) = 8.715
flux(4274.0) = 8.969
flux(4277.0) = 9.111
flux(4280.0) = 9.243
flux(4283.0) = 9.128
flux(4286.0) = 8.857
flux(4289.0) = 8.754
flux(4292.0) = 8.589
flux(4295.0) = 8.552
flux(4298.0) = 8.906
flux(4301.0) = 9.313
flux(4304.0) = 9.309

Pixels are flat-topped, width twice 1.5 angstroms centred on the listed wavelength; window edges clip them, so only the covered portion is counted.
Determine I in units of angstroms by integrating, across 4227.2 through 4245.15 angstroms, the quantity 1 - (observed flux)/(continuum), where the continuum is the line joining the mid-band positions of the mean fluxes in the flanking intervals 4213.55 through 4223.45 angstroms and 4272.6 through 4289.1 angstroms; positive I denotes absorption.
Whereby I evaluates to 0.6 angstroms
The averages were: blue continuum 10.8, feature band 9.98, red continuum 9.03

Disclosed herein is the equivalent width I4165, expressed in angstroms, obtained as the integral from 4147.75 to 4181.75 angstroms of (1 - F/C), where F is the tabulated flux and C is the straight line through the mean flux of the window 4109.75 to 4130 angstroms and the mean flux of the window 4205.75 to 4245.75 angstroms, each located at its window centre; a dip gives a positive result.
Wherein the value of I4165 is -2.36 angstroms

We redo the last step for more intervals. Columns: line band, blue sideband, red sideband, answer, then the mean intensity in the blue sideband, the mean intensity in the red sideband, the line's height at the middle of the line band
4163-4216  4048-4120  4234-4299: -3.73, 11.2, 9.13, 10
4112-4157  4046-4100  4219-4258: -4.68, 11.2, 9.91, 10.7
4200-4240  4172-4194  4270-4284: -2.99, 10.5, 9.04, 9.93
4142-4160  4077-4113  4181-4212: -2.98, 11.4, 10.7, 11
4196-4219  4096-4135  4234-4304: -2.04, 11.2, 9.14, 9.97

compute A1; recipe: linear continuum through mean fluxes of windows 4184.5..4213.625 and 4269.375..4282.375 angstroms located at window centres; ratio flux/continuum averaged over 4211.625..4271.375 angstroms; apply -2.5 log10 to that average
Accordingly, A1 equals 0.00 mag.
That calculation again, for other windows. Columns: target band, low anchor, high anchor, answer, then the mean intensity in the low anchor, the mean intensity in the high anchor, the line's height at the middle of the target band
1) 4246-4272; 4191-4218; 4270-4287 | 0.04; 10.8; 9.02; 9.48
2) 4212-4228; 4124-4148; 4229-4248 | -0.07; 11.8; 9.82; 10.2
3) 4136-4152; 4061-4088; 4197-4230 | -0.13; 11.3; 10.8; 11.1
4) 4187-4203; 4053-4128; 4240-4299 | -0.07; 11.3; 9.05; 9.97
